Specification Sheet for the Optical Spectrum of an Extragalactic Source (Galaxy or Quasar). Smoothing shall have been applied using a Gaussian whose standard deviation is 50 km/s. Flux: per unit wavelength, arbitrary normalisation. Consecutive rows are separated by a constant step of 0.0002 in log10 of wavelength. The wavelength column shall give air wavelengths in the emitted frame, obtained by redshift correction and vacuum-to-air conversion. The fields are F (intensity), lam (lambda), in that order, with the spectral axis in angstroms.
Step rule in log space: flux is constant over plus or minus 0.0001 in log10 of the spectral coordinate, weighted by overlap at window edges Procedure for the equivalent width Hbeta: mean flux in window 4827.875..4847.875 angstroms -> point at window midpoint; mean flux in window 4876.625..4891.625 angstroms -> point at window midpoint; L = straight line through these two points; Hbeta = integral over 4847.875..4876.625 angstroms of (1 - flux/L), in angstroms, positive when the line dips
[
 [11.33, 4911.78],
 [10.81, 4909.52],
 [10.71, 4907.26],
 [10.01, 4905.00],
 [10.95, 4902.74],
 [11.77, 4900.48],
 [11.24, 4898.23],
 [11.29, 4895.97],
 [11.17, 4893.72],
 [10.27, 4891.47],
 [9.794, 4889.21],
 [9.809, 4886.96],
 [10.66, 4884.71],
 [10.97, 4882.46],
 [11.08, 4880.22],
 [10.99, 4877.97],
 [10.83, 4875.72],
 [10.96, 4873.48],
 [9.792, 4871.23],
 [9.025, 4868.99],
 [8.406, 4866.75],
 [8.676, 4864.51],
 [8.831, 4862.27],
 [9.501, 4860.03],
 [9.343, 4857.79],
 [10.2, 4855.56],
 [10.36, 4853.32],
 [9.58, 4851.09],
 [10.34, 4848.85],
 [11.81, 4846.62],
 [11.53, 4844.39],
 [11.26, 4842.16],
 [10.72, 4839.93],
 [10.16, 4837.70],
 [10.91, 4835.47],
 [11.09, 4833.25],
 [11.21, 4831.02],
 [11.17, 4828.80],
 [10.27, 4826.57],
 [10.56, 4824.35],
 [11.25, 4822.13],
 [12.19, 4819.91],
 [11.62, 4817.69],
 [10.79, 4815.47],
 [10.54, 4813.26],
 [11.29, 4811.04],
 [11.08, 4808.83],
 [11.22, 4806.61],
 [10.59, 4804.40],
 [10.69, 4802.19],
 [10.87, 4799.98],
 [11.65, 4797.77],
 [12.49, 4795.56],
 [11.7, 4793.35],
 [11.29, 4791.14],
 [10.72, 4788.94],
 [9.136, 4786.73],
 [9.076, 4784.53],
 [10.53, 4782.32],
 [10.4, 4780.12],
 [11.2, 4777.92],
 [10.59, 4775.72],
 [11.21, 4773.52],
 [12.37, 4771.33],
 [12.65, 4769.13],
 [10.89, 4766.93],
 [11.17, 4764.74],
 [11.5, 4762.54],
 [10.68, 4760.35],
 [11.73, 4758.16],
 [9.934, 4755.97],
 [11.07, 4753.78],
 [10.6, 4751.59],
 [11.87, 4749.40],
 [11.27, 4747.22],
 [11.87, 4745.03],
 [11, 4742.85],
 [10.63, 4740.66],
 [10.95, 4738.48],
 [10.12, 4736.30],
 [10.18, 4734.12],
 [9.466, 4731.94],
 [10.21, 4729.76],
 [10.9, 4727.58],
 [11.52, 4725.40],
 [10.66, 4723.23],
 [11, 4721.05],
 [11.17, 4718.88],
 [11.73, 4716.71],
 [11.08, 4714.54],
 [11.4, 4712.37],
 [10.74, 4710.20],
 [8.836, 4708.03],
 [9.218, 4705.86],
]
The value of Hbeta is 3.0 angstroms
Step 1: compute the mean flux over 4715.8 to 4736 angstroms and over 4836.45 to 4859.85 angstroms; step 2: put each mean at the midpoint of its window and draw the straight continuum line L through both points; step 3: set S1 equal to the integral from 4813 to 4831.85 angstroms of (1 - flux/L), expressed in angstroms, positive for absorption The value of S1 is -1.0 angstroms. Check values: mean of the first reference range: 10.7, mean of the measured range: 11.1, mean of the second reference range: 10.5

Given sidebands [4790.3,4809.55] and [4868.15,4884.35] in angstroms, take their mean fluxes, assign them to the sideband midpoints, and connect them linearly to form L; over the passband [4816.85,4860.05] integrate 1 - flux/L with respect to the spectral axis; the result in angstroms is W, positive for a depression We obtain 0.6 angstroms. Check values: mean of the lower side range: 11.3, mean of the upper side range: 10.6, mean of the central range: 10.8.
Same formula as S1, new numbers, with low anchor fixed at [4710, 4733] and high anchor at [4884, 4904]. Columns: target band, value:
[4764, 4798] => -0.60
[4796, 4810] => -0.32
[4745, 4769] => -0.65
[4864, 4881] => 1.25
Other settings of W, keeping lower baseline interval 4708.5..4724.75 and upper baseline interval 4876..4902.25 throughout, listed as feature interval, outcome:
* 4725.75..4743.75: 0.9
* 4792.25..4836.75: -1.0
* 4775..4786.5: 0.7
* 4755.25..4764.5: 0.0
